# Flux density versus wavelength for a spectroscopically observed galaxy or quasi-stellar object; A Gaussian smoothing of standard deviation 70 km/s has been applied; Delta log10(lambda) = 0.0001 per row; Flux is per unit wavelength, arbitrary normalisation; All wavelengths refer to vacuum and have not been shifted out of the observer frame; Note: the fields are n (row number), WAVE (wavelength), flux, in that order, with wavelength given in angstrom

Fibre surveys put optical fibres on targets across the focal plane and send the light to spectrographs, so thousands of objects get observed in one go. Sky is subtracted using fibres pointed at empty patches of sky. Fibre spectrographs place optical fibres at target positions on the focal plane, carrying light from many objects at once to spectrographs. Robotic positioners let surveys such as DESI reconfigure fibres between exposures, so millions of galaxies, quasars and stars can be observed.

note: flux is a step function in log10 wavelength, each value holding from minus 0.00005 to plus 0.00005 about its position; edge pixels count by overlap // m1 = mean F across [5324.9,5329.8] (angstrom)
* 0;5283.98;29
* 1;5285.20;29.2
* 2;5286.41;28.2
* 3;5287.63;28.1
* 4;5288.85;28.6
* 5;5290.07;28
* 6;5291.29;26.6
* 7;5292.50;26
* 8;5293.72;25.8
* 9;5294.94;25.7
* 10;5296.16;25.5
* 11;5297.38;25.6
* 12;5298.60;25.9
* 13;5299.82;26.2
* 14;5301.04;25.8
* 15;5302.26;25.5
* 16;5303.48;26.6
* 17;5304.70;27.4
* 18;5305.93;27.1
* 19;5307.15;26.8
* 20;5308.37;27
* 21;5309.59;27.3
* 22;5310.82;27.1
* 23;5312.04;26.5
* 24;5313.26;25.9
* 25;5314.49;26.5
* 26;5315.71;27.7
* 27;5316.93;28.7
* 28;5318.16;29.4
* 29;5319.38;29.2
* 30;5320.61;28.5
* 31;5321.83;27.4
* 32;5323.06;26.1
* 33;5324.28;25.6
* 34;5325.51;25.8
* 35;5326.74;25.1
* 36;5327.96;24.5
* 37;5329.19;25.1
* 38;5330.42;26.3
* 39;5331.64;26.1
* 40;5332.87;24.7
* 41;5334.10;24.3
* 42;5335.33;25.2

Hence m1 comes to 25.1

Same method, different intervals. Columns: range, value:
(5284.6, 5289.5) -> 28.5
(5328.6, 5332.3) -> 25.8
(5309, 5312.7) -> 26.9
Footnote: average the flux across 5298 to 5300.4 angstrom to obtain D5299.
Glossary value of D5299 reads 26.1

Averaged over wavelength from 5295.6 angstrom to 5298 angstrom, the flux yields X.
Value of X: 25.5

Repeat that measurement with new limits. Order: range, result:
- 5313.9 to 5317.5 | 27.7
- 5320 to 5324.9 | 26.9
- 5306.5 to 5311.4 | 27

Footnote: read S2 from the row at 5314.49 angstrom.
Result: 26.5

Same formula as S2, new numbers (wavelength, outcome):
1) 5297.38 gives 25.6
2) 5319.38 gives 29.2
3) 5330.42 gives 26.3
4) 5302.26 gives 25.5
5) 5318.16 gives 29.4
